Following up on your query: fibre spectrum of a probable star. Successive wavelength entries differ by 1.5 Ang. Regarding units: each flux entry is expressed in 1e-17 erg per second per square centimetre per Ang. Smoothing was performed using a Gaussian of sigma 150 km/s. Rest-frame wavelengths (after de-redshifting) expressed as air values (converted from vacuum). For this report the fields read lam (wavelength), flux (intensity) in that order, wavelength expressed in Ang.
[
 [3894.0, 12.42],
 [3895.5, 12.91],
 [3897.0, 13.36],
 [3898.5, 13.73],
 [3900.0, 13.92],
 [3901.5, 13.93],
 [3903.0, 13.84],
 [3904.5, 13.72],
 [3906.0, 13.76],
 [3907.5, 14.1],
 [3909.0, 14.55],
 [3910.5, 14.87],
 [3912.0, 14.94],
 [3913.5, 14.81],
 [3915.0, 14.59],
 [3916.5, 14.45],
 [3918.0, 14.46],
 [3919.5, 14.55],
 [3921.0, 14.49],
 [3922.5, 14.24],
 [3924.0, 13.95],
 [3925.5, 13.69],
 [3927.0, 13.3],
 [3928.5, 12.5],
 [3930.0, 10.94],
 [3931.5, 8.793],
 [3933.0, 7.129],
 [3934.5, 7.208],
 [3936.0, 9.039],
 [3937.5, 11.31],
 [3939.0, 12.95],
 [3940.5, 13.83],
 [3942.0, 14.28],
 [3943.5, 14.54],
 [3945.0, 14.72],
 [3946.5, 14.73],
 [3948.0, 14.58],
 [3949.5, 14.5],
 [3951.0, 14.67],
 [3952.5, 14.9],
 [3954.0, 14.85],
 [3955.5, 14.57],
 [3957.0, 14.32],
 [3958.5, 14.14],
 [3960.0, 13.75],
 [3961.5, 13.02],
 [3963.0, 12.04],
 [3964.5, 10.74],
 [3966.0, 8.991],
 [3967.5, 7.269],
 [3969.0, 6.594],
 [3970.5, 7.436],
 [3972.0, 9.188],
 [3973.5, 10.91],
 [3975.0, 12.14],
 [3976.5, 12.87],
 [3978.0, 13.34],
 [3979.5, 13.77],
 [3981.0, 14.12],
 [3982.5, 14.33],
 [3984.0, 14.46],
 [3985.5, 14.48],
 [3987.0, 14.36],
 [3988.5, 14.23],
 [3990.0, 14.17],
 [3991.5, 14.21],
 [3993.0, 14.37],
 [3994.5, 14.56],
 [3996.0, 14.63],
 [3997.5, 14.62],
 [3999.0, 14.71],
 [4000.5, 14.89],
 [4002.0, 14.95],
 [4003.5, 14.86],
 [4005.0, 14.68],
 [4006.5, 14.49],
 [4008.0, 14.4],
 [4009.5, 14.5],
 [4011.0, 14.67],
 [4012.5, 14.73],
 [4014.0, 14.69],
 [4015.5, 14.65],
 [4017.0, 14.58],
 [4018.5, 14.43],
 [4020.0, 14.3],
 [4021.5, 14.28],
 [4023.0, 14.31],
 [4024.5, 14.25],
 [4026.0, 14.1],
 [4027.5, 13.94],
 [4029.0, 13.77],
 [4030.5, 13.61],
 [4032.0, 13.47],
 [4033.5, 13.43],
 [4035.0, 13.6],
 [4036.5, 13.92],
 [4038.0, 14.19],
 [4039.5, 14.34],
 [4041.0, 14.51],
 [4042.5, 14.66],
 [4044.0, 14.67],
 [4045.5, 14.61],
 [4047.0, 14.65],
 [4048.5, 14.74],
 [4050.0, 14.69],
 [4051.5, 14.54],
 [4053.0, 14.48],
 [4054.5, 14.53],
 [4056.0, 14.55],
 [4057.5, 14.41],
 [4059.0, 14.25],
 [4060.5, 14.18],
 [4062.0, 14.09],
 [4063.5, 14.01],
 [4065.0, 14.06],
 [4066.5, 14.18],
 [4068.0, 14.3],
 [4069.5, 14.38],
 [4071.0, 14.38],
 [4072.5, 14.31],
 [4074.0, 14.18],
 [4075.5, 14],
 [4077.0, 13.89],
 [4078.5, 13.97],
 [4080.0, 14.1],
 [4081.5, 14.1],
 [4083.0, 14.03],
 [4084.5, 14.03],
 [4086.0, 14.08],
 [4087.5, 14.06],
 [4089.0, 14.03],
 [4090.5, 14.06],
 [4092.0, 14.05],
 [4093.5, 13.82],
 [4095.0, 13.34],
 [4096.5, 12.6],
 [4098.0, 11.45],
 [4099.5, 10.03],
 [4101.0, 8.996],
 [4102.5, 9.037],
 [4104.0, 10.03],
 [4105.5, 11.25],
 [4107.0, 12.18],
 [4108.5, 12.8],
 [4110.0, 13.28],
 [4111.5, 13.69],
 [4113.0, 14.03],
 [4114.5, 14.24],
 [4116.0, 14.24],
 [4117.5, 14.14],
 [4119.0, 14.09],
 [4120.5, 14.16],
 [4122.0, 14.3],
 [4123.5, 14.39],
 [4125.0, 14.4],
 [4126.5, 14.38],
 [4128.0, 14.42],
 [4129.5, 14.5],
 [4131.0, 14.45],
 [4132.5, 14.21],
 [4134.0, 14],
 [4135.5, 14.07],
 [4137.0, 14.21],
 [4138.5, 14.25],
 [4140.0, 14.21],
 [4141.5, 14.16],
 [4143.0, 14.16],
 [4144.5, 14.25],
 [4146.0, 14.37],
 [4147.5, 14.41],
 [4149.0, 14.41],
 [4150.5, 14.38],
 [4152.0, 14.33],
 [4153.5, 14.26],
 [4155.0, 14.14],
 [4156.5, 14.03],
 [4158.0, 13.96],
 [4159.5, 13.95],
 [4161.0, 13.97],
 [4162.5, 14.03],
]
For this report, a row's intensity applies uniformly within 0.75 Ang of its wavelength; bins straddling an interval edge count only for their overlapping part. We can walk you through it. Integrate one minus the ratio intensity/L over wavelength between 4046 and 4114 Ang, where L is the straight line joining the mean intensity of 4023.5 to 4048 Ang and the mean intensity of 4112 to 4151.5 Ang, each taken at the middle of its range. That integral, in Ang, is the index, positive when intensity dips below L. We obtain 3.2 Ang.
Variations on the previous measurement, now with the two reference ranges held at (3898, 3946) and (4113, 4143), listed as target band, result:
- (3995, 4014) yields -1.5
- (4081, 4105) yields 2.5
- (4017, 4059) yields -1.5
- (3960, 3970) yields 2.5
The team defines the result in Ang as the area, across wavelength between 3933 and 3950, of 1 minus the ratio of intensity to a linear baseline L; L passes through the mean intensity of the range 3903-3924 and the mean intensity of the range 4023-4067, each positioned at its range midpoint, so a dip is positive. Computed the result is 2.07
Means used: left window 14.4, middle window 12.6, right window 14.2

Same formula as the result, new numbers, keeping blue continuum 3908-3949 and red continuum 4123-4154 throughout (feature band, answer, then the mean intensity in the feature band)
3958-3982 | 3.72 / 11.3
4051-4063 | -0.46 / 14.4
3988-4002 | -1.07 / 14.5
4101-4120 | 2.04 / 12.6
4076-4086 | -0.04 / 14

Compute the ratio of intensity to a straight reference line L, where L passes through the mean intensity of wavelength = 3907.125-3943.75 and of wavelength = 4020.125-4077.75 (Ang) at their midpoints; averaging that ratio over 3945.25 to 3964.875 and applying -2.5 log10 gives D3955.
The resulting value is -0.06 mag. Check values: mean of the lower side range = 12.9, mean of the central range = 14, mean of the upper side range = 14.2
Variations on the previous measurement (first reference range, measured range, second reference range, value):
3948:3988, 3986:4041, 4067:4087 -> -0.088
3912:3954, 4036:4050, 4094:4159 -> -0.090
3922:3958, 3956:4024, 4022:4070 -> 0.014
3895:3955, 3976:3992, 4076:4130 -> -0.054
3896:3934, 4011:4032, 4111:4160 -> -0.035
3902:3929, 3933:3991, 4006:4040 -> 0.128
